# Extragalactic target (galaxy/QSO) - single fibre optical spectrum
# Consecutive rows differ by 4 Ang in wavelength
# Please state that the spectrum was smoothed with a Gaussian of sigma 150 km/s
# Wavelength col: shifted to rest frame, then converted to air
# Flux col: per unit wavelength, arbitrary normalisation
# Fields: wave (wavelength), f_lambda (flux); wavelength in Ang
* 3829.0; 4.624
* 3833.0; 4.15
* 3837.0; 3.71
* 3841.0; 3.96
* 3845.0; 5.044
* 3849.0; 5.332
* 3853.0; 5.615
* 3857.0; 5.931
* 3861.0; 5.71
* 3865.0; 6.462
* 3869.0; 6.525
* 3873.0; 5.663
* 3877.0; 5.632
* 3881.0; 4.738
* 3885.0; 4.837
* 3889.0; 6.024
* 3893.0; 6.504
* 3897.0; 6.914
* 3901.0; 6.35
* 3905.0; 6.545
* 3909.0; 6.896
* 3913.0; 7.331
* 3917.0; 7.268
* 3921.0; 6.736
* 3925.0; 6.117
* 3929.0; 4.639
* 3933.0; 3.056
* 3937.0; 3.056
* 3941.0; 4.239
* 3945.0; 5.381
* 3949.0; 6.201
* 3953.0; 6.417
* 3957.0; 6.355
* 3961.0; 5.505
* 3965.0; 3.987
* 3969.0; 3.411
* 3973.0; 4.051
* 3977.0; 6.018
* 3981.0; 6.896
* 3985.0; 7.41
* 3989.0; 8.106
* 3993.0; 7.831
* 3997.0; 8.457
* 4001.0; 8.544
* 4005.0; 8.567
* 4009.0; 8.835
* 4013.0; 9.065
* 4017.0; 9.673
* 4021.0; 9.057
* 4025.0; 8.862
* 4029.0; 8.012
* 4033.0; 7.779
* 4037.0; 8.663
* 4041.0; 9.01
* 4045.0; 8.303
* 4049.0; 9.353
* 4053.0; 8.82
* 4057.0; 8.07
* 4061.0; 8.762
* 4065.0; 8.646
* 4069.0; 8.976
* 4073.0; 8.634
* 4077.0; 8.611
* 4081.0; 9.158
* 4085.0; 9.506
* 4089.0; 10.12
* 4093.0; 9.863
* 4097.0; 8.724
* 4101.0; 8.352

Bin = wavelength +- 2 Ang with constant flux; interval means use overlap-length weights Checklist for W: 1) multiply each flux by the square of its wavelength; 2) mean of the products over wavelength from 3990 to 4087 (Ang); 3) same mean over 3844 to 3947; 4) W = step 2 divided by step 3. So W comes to 1.6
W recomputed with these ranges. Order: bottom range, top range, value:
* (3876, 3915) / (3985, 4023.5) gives 1.47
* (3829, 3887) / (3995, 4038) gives 1.80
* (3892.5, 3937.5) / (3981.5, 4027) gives 1.48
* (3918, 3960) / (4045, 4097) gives 1.82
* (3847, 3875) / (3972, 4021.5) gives 1.44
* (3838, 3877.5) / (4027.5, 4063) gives 1.69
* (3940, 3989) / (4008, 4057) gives 1.61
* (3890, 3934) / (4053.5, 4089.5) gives 1.53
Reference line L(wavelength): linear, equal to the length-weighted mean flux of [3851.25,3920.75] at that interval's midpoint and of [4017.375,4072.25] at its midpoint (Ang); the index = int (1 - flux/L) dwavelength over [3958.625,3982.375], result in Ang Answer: 8.1 Ang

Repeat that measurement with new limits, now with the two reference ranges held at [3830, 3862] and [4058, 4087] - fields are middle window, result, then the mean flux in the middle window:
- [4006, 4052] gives -3.9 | 8.78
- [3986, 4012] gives -2.7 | 8.38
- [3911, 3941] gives 4.2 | 5.38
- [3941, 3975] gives 8.6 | 5.11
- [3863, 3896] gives -2.1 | 5.83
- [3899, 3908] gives -0.9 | 6.5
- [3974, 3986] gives 1.3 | 6.49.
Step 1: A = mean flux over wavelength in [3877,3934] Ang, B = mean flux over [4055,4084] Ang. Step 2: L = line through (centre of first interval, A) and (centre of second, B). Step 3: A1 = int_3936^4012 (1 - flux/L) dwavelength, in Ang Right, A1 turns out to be 9.1 Ang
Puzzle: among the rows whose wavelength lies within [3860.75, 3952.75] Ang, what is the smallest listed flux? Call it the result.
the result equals 3.056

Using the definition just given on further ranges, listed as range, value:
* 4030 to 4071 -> 7.779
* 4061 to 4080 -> 8.611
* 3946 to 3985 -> 3.411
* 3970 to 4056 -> 4.051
